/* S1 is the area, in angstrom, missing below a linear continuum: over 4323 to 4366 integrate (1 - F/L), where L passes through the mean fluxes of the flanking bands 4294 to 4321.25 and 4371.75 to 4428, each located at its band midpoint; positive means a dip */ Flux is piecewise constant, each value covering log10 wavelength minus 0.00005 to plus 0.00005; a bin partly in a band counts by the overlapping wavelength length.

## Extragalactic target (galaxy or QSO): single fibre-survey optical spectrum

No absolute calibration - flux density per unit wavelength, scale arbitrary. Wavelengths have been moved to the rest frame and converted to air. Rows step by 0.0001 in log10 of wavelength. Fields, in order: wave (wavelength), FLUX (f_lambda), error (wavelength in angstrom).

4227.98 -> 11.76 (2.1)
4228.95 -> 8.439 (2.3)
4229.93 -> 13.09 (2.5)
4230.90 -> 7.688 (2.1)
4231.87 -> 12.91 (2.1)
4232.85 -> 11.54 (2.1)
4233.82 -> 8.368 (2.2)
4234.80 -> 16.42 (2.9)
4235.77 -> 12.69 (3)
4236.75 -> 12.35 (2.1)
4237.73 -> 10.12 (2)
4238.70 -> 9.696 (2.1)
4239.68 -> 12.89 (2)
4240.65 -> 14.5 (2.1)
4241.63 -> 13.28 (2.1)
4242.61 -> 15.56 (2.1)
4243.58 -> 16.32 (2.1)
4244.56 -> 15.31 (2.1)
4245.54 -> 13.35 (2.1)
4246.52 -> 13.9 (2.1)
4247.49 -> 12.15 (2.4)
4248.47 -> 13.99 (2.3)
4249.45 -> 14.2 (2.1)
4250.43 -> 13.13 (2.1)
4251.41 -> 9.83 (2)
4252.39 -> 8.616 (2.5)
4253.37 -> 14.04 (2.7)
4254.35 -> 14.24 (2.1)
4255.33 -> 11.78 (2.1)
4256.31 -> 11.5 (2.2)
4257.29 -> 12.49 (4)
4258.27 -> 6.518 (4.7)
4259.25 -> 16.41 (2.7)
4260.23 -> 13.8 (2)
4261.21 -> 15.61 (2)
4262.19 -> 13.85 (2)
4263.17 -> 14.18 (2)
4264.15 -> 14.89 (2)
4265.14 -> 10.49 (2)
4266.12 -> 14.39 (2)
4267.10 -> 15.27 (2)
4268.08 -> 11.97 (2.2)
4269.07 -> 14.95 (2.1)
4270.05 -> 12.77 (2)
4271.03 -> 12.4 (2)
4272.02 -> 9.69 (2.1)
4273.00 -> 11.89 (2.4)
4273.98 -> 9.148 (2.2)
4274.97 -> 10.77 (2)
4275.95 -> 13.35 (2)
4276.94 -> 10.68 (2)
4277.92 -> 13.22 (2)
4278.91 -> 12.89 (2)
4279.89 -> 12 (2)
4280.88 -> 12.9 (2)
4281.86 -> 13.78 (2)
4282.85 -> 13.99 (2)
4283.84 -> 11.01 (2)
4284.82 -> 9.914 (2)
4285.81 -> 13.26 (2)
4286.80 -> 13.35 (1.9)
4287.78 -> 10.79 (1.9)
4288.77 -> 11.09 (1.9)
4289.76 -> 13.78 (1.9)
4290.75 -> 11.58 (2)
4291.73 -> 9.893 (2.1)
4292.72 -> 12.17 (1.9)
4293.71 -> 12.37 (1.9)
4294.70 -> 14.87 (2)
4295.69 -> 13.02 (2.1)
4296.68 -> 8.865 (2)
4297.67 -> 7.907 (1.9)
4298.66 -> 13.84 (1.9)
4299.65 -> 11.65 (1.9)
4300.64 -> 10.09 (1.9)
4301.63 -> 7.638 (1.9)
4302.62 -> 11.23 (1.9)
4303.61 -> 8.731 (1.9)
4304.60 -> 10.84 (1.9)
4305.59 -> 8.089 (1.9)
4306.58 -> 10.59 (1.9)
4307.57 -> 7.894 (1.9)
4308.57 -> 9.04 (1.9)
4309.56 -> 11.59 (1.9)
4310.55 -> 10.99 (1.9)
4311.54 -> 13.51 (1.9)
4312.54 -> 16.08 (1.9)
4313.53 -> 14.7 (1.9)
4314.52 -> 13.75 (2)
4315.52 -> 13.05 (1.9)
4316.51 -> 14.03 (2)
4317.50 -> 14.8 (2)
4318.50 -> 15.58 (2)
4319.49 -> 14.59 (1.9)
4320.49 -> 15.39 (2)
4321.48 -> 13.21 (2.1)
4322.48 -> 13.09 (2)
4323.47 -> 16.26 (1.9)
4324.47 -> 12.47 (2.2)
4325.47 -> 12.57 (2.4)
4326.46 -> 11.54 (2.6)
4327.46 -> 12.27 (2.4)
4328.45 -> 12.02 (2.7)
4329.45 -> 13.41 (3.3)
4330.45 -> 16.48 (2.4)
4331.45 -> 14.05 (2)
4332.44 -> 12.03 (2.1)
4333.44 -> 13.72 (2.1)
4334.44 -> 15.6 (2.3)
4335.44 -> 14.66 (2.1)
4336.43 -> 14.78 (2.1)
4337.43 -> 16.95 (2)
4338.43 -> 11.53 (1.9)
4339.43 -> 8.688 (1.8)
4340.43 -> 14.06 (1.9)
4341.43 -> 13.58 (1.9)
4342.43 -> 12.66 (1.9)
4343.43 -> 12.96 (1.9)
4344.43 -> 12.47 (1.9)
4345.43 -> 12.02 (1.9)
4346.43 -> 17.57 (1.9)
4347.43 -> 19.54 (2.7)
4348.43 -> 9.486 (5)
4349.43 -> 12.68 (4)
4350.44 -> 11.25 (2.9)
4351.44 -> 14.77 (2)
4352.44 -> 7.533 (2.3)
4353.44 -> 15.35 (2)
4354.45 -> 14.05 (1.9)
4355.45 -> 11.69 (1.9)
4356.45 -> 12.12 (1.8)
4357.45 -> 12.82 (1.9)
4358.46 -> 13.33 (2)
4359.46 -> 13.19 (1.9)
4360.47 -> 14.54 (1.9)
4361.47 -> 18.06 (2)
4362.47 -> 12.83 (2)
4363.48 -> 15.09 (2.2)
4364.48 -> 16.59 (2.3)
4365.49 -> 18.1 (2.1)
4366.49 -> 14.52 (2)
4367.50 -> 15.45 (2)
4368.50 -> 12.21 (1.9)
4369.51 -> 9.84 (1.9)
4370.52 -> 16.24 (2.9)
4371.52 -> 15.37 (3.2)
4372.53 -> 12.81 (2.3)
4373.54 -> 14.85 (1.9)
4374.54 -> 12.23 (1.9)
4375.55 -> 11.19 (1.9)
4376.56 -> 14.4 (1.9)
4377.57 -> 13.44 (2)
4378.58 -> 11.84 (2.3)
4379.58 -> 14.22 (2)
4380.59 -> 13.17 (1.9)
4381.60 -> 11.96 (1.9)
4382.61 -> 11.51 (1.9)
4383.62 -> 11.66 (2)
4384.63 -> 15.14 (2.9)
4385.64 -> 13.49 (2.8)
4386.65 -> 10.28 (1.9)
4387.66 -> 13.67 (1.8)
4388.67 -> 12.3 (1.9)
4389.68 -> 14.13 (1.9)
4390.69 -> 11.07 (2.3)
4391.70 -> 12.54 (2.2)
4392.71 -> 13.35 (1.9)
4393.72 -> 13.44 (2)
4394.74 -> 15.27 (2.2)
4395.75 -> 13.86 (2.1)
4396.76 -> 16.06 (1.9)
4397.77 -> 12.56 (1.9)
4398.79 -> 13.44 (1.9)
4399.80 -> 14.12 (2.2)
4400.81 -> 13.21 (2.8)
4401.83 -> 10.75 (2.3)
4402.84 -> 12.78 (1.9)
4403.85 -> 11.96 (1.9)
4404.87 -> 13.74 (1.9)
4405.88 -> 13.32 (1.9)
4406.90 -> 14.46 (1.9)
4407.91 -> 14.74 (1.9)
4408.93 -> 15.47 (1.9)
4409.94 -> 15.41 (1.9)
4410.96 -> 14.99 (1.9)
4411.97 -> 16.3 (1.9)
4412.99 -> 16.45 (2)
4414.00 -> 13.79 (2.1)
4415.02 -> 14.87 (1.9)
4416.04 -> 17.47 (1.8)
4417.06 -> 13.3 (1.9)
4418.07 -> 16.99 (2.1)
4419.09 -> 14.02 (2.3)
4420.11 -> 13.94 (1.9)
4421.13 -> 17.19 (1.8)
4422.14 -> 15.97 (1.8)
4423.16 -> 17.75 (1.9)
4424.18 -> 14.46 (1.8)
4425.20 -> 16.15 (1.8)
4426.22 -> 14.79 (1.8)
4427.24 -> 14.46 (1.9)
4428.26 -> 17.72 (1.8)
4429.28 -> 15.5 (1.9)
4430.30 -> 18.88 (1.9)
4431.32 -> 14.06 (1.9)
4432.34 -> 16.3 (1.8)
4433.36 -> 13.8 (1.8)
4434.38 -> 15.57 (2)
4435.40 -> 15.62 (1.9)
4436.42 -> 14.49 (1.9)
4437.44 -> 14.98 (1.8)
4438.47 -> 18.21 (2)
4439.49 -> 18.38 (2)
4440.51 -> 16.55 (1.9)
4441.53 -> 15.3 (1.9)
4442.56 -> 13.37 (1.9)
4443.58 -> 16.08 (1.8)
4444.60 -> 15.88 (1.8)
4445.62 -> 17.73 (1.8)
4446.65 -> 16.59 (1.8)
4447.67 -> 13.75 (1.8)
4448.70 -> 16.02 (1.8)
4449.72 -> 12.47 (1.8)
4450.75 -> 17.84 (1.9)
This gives -3.02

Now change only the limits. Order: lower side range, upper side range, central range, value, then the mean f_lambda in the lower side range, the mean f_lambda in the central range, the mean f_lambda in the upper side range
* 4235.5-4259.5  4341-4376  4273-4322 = 4.3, 12.7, 12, 13.7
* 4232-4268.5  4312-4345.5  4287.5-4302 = 2.2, 13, 11.3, 13.7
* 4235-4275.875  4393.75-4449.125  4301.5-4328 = 2.4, 12.8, 12.4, 15.1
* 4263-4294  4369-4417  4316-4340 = -1.6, 12.3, 13.7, 13.6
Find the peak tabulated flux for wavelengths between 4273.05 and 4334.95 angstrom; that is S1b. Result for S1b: 16.48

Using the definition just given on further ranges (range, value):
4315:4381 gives 19.54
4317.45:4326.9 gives 16.26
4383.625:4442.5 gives 18.88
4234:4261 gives 16.42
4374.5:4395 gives 15.27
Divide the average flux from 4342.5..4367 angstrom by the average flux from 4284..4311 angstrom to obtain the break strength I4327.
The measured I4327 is 1.27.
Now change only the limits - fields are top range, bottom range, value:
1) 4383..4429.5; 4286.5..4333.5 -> 1.16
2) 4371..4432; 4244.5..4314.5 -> 1.17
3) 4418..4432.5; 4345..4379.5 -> 1.15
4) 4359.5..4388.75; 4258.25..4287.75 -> 1.08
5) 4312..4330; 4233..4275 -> 1.08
